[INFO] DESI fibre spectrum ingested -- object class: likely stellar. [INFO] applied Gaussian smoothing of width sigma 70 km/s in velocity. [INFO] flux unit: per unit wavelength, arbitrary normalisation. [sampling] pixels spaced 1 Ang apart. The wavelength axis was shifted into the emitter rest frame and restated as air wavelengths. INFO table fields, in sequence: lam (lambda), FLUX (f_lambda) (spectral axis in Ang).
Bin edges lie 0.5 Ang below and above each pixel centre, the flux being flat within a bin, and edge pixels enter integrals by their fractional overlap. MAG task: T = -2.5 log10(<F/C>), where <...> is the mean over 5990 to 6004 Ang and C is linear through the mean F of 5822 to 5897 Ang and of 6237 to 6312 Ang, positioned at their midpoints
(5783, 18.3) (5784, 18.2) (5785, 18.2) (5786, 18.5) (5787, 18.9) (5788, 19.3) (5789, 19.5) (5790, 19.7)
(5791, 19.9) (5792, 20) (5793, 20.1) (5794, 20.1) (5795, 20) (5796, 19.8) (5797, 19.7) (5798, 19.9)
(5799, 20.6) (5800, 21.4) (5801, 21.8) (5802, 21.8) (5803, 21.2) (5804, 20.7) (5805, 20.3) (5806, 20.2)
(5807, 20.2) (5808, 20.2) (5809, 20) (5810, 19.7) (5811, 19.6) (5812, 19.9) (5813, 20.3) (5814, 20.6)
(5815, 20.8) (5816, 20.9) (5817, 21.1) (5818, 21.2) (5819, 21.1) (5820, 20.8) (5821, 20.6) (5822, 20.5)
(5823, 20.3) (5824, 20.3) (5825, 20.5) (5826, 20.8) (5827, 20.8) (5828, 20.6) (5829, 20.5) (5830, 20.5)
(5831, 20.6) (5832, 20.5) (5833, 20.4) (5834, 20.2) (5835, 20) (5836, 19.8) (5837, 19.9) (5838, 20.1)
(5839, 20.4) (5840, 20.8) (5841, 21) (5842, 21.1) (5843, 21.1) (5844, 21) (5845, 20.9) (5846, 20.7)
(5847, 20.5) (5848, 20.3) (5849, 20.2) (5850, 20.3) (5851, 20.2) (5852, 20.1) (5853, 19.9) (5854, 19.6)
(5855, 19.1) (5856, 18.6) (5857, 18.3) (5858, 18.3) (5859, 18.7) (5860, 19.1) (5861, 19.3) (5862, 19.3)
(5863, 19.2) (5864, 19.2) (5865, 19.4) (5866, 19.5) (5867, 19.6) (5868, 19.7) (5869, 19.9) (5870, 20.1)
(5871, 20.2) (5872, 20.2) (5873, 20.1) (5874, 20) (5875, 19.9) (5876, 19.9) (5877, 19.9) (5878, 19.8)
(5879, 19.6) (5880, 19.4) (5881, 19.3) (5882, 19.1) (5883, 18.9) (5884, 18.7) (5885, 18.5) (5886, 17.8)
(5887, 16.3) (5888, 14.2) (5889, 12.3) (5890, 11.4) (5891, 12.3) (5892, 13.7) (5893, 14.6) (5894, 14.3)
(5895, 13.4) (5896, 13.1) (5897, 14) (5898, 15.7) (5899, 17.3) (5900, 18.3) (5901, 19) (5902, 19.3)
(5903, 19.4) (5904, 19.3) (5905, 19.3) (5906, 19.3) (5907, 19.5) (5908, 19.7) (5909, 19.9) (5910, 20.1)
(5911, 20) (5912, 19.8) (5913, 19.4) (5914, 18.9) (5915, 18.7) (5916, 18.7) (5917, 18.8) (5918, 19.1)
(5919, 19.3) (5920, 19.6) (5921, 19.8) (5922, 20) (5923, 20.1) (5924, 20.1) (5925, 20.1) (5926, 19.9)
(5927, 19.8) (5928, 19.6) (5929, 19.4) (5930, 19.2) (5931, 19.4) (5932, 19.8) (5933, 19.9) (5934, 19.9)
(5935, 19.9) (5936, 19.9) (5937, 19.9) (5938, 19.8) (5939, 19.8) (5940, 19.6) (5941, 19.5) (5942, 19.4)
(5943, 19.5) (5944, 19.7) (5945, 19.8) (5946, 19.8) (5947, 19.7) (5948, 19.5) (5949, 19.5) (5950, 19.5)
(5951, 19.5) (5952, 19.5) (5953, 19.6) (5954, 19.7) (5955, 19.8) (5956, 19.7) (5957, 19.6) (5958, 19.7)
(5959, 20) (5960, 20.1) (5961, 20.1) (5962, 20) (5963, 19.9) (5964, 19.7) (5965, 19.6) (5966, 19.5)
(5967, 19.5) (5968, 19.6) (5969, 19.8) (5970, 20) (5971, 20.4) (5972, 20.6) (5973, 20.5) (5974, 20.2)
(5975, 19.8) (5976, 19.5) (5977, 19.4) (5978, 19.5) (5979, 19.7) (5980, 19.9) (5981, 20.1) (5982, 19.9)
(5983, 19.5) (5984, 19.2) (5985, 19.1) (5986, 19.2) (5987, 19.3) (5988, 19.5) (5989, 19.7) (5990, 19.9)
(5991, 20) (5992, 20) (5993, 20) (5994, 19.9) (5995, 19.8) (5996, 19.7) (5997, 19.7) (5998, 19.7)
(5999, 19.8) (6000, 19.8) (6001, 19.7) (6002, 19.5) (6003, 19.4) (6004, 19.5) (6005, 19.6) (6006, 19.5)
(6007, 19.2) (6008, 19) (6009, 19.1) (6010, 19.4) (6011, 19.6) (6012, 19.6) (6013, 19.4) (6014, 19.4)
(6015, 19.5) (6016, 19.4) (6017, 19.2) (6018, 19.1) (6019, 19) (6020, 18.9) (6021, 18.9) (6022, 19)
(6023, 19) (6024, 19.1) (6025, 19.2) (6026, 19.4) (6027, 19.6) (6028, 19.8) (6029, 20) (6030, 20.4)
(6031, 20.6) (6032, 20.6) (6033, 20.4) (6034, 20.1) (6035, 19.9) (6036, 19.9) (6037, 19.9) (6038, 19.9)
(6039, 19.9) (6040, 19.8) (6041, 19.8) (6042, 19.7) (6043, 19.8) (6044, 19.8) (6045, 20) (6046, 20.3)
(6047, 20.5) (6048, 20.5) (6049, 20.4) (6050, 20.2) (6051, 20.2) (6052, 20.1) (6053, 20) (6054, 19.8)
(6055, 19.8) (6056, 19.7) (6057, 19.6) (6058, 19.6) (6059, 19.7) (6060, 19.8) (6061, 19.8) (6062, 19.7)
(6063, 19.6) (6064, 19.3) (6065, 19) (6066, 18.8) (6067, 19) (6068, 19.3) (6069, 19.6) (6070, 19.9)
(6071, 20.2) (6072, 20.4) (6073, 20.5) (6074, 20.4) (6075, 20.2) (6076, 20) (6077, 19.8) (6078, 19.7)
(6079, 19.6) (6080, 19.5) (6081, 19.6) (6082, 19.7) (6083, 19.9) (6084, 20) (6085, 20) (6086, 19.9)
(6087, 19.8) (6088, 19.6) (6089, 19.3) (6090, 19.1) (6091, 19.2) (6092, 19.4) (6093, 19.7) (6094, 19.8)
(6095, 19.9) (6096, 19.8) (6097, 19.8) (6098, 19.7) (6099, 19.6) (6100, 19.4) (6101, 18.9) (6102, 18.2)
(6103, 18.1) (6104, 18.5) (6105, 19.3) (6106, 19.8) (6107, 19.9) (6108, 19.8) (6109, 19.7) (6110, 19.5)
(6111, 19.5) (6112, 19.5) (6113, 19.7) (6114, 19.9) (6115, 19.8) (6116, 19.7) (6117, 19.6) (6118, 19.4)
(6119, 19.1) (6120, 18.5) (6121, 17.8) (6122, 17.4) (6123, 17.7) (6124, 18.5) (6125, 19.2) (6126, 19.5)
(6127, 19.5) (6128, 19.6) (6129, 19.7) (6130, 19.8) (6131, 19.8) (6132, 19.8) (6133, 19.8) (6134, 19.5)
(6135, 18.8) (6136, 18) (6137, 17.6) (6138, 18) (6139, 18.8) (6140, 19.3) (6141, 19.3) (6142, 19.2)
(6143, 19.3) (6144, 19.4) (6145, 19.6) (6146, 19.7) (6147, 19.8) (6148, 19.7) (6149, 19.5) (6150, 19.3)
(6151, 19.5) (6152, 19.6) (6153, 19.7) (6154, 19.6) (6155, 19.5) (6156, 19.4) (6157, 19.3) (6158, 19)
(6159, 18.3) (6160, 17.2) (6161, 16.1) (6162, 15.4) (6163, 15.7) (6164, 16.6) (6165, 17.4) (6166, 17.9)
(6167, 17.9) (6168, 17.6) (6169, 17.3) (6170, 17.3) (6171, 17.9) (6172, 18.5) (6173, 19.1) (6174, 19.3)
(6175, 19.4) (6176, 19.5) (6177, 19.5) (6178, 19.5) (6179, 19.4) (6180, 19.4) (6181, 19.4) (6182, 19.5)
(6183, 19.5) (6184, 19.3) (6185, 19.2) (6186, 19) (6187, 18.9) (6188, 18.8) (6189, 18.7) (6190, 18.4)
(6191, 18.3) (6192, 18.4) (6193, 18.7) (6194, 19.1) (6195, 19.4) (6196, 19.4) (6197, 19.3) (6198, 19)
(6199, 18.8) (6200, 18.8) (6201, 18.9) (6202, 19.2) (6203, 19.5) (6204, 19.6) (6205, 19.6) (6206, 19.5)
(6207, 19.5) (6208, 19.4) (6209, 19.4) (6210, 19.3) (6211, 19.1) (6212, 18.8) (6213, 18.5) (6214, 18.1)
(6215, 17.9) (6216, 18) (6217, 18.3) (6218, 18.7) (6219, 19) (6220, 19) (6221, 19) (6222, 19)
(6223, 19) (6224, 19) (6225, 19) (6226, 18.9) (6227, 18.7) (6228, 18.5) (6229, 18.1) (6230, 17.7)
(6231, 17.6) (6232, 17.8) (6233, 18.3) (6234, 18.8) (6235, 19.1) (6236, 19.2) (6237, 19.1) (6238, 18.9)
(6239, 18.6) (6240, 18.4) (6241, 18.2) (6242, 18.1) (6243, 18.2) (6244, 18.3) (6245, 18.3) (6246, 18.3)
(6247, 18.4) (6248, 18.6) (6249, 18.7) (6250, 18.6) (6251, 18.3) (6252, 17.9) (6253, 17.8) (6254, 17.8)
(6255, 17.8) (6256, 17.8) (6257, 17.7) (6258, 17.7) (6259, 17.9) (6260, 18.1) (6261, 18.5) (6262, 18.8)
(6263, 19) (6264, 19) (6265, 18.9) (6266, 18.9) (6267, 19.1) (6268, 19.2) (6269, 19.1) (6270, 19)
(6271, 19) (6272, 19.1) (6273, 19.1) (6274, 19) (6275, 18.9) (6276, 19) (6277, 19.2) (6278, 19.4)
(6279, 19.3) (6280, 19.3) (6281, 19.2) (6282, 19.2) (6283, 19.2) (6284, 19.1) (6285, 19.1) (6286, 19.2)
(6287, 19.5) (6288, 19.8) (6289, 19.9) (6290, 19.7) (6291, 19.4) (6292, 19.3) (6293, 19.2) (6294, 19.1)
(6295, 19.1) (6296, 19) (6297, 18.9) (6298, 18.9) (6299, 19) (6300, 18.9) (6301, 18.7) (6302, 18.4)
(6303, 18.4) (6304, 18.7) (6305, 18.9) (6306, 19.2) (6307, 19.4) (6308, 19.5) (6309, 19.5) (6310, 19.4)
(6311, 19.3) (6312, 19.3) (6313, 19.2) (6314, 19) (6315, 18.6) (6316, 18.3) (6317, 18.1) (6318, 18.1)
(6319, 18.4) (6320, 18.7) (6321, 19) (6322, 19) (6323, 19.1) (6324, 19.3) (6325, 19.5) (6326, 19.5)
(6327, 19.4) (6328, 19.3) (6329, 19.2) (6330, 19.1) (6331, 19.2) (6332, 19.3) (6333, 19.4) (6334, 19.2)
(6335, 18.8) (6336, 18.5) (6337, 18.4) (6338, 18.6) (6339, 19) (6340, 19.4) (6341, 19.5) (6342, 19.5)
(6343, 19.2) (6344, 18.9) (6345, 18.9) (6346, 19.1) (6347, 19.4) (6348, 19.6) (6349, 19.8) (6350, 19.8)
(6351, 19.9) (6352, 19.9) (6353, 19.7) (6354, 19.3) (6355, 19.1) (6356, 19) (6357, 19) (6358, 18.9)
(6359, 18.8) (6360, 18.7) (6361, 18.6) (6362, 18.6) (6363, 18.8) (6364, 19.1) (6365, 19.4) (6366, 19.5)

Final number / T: -0.05 mag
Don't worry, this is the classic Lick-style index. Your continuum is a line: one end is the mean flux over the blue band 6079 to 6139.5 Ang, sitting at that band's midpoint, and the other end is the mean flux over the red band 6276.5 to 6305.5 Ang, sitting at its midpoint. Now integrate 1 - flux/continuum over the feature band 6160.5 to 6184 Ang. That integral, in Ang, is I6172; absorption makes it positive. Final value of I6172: 1.2 Ang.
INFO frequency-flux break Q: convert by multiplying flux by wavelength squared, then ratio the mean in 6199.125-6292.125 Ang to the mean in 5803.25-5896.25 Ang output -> 1.11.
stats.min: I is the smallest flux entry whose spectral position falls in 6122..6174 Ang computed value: 15.4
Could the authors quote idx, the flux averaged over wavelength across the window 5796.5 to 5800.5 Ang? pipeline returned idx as 20.4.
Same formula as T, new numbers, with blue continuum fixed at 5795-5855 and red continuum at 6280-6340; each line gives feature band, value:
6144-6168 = 0.06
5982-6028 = 0.03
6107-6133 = 0.02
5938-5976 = 0.02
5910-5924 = 0.04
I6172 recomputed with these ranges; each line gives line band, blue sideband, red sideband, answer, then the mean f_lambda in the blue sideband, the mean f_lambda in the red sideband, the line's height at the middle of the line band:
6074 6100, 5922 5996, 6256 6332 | -0.3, 19.7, 19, 19.5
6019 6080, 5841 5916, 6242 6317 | -3.5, 18.6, 18.8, 18.7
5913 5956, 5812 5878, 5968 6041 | 0.6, 20.1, 19.7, 19.9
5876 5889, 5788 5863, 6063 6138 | 1.2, 20.2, 19.4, 20.1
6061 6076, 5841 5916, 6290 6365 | -0.7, 18.6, 19.1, 18.8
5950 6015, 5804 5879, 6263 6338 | 0.4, 20.1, 19.1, 19.8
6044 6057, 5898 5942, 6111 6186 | -0.7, 19.4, 18.9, 19.1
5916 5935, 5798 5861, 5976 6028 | 0.2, 20.3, 19.5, 19.9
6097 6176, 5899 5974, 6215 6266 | -0.1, 19.6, 18.4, 18.9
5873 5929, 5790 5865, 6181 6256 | 5.0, 20.2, 18.7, 20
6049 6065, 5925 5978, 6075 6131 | -0.2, 19.8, 19.4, 19.5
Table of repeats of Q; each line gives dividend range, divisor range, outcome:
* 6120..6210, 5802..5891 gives 1.07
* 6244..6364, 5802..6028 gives 1.11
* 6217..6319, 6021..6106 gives 1.02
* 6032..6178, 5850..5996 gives 1.07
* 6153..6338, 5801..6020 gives 1.08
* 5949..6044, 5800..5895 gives 1.06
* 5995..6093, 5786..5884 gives 1.05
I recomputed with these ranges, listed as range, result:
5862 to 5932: 11.4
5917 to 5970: 18.8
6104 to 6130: 17.4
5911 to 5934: 18.7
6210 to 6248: 17.6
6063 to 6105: 18.1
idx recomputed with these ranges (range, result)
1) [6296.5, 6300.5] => 18.9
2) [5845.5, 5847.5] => 20.6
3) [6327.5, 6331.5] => 19.2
